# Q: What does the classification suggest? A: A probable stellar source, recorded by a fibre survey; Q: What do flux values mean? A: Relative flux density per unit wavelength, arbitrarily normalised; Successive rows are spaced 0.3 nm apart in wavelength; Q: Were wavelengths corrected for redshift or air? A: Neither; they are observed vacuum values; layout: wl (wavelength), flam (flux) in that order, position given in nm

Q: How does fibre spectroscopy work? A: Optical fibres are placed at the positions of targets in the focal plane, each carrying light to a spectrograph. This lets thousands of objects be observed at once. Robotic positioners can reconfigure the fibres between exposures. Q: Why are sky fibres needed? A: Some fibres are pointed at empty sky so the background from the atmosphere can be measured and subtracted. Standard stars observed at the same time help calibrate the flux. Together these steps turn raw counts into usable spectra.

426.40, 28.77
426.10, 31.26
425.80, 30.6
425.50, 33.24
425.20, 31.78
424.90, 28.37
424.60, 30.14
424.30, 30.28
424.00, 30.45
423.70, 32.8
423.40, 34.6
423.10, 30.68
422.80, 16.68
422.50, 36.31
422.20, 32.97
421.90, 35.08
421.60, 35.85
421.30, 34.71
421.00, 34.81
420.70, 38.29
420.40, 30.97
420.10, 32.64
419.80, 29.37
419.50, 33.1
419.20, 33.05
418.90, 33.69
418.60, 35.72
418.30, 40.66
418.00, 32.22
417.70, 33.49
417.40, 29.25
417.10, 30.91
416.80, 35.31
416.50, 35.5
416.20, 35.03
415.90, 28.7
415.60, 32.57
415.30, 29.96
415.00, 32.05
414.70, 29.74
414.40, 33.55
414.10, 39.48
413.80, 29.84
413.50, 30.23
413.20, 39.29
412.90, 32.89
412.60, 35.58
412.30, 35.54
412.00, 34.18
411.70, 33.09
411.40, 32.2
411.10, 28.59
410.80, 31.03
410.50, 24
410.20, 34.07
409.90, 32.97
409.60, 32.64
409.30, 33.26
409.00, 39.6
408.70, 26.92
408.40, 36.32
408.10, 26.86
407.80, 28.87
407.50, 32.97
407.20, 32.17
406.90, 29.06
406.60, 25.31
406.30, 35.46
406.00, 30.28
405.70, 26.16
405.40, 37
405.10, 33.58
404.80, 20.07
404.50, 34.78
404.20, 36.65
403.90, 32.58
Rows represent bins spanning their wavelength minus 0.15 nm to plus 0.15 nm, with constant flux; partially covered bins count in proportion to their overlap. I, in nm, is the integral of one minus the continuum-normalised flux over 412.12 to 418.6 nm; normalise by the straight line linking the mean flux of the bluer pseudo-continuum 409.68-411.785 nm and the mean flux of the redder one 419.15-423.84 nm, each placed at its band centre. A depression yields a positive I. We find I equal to -0.39 nm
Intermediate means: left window 30.8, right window 32.6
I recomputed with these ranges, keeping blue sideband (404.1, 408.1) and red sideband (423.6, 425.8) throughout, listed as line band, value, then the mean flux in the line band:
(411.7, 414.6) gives -0.33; 34.4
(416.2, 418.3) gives -0.18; 33.5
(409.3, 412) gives -0.05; 31.4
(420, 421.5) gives -0.17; 34.4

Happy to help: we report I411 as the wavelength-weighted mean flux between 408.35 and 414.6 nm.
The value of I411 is 33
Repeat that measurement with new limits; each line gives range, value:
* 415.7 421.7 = 33.6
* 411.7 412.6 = 34.7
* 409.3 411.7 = 31.1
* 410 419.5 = 33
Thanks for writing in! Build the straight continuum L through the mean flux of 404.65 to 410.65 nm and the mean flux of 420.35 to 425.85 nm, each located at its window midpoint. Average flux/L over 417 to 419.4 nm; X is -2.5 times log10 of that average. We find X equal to -0.07 mag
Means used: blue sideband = 30.9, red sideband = 32.1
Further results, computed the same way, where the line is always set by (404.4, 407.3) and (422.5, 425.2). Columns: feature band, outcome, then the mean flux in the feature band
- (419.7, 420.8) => -0.099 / 32.7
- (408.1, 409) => -0.068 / 32.2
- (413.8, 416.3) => -0.083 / 32.4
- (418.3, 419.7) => -0.153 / 34.5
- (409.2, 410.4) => -0.092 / 32.8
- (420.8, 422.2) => -0.173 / 35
